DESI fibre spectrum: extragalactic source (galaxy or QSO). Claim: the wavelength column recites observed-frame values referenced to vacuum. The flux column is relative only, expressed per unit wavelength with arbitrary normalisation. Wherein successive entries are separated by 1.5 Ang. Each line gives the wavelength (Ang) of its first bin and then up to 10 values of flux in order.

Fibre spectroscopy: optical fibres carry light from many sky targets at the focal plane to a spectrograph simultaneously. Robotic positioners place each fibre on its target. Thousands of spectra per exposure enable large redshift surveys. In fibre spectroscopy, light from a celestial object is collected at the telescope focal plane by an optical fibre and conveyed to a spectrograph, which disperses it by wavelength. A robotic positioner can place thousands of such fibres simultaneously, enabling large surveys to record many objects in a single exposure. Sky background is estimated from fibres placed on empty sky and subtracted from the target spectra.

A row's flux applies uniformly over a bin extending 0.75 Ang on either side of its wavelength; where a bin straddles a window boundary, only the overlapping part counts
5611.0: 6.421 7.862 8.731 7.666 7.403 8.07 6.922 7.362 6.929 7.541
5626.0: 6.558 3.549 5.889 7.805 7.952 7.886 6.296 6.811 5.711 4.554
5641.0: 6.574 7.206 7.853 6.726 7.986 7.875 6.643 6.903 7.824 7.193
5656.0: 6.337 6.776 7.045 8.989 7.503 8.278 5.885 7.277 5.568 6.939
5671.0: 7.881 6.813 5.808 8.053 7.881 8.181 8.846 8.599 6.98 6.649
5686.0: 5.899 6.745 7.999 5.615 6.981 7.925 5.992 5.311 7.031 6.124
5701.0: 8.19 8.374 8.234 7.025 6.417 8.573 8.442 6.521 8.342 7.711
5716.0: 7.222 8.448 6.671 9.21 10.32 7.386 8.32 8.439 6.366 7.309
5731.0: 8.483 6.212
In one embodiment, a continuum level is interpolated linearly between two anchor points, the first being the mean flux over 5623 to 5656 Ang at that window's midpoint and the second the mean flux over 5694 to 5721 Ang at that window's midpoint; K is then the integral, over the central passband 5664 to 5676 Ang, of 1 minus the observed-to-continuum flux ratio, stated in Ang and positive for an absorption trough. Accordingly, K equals 0.5 Ang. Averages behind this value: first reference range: 6.82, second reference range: 7.42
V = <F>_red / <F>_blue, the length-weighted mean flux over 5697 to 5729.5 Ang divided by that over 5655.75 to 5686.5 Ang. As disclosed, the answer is 1.07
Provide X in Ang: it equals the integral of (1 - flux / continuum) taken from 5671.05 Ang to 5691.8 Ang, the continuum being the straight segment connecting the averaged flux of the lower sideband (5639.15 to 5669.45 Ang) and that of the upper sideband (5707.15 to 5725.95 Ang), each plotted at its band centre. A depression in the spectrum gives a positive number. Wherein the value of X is 0.7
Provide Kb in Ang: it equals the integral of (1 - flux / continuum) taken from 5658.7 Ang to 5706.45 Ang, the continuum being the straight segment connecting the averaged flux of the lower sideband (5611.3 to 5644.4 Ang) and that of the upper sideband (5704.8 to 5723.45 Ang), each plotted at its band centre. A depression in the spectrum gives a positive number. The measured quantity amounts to 2.1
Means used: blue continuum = 6.94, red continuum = 7.89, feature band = 7.21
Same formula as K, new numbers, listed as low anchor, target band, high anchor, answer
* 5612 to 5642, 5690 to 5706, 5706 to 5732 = 1.4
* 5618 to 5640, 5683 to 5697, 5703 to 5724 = 1.8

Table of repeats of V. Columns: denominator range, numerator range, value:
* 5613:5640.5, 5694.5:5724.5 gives 1.10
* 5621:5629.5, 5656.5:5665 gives 1.20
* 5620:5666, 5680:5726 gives 1.07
